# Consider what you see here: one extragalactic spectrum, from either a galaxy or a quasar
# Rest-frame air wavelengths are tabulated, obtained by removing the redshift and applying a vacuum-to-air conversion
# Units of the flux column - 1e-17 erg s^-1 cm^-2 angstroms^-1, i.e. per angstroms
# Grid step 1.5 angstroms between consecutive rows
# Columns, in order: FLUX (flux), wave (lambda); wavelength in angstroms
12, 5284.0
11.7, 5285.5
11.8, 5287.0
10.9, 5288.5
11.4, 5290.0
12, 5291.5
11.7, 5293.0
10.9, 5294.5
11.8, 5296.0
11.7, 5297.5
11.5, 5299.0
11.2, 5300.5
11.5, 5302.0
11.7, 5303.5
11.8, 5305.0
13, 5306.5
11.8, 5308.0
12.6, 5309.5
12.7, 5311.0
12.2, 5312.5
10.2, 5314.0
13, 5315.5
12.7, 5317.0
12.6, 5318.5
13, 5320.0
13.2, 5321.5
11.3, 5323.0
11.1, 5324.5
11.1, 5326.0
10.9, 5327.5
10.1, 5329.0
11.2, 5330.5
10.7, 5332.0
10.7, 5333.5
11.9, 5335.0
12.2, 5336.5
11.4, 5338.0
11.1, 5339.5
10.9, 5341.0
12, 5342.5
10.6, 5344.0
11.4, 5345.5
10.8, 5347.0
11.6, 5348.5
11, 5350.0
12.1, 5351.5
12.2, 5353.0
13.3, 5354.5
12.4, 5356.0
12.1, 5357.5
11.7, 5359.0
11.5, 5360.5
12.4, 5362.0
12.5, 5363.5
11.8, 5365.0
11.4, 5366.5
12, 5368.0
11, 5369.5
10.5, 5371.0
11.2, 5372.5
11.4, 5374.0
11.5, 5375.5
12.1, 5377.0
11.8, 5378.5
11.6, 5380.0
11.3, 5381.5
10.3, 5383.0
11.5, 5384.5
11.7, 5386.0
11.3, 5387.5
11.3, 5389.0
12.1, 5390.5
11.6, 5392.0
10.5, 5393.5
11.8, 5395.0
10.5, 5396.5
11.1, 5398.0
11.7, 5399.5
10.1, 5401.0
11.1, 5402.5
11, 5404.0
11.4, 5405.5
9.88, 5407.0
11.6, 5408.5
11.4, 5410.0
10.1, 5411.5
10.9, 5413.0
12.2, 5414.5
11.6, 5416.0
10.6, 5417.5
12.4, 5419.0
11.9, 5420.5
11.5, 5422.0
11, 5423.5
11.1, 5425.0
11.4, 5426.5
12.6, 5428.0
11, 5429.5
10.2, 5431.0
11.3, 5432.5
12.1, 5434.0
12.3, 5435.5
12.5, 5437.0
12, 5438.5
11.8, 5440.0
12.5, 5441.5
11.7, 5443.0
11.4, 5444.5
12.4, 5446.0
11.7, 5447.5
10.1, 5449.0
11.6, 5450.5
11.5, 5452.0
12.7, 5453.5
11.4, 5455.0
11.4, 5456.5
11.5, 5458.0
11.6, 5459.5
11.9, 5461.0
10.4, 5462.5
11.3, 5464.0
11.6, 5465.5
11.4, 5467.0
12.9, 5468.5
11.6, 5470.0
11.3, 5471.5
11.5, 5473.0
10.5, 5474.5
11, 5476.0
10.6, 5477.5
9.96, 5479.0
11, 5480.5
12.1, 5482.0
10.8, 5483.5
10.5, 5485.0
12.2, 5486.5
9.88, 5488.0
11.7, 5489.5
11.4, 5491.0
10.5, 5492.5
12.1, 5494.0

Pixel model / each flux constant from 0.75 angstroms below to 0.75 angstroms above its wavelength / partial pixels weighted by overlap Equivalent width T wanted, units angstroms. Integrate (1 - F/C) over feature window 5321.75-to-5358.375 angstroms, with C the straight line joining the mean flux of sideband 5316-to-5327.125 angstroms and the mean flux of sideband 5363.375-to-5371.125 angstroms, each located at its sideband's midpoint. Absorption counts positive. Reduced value 1.3 angstroms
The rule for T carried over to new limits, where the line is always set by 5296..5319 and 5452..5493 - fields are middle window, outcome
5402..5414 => 0.6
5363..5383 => 0.4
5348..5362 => -0.3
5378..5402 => 0.8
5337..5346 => 0.5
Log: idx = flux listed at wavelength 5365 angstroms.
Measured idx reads 11.8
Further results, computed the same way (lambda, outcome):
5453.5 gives 12.7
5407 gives 9.88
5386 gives 11.7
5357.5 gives 12.1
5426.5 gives 11.4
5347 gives 10.8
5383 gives 10.3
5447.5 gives 11.7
